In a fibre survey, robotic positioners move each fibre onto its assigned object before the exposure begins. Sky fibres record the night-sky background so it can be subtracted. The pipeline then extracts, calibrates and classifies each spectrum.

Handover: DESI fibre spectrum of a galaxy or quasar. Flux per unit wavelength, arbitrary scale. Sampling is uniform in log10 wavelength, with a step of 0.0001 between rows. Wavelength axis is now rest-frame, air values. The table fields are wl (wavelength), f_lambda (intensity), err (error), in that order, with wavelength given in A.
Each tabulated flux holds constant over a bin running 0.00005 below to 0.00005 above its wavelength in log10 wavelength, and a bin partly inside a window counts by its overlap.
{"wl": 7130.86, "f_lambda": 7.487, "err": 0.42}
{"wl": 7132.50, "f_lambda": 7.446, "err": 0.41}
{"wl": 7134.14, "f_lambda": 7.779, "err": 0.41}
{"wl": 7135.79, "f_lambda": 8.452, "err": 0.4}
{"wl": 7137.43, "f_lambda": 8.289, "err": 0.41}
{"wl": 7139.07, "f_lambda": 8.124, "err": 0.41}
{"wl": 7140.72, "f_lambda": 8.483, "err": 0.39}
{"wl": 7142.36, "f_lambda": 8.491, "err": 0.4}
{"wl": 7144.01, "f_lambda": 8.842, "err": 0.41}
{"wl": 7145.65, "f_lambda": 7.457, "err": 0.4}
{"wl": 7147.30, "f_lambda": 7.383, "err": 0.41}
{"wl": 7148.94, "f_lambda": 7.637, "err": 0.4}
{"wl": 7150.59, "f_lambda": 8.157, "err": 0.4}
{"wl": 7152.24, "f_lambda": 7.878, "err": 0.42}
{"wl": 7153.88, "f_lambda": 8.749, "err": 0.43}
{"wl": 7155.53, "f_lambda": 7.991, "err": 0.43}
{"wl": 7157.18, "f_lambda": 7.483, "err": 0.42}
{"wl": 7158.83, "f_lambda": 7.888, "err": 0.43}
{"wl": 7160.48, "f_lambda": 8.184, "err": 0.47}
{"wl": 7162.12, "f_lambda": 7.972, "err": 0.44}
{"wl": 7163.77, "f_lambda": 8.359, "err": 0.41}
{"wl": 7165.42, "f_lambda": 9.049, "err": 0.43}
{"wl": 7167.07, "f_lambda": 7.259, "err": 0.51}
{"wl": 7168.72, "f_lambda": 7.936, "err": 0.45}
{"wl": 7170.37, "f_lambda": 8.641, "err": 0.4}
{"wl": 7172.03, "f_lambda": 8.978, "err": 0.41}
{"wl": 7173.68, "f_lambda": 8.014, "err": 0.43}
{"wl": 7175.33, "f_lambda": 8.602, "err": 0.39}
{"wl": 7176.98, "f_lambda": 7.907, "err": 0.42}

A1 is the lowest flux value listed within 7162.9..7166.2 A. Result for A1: 8.359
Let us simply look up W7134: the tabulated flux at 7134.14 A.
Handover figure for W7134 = 7.779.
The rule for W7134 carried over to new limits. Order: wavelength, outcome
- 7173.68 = 8.014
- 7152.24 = 7.878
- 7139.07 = 8.124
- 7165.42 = 9.049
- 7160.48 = 8.184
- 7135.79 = 8.452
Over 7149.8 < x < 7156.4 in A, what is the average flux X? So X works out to 8.19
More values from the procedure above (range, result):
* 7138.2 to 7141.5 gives 8.3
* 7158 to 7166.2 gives 8.29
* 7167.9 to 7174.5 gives 8.38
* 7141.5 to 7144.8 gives 8.66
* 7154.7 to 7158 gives 7.73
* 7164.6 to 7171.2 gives 8.22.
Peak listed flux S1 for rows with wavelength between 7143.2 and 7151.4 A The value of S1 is 8.842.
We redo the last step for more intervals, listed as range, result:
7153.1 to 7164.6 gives 8.749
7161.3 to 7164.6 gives 8.359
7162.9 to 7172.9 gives 9.049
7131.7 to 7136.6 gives 8.452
